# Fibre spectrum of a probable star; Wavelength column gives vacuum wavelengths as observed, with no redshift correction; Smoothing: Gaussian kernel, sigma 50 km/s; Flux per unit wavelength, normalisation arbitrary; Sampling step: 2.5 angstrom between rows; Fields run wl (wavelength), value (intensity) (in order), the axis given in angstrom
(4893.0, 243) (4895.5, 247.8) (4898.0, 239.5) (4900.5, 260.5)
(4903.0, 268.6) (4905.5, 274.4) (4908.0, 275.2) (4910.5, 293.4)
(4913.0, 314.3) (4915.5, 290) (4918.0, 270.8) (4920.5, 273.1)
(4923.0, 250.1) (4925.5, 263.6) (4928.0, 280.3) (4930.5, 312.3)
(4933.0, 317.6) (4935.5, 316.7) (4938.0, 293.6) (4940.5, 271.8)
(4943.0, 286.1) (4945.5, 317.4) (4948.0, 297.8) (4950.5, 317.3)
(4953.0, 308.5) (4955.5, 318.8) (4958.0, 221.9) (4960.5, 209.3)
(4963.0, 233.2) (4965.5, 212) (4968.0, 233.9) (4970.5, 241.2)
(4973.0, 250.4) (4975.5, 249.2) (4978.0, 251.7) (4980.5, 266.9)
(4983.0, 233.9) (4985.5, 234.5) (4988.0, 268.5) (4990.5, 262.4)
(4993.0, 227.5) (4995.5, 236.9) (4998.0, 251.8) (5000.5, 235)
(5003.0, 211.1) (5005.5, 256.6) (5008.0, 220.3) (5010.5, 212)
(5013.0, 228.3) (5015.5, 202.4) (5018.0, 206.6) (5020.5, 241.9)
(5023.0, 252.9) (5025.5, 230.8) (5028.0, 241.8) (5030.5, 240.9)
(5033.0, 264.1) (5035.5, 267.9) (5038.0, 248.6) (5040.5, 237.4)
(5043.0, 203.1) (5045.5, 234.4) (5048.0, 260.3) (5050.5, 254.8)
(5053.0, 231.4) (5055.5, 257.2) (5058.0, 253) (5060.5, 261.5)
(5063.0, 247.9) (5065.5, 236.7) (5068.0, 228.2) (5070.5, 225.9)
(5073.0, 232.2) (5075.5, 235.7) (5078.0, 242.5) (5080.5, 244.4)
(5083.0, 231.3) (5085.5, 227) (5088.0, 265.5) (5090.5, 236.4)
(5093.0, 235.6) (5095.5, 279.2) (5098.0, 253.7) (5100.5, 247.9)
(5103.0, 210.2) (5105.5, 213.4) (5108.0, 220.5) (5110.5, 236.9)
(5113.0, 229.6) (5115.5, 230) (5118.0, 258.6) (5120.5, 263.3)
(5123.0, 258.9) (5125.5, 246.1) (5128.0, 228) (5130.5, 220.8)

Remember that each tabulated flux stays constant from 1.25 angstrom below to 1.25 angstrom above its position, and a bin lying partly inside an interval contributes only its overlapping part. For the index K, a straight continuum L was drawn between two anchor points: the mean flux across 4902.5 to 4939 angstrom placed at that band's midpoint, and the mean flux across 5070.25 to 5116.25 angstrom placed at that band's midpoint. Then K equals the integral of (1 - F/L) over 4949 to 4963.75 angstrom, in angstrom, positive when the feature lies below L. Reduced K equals 0.4 angstrom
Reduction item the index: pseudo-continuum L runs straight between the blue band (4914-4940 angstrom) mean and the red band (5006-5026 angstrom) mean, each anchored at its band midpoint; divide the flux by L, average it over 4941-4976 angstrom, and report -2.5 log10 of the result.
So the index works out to 0.00 mag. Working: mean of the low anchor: 287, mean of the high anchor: 225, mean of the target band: 265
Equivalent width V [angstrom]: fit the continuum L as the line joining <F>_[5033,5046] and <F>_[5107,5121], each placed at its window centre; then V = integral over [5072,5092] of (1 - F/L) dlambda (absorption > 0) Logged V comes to 0.0 angstrom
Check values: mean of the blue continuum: 241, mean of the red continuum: 239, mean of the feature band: 239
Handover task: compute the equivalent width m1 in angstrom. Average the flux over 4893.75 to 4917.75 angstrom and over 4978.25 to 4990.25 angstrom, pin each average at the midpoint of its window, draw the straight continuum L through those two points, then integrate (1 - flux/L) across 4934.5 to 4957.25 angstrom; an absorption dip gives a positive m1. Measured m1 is -3.4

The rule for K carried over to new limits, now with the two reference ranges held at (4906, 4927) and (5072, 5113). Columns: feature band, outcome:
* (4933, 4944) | -0.9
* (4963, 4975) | 1.4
